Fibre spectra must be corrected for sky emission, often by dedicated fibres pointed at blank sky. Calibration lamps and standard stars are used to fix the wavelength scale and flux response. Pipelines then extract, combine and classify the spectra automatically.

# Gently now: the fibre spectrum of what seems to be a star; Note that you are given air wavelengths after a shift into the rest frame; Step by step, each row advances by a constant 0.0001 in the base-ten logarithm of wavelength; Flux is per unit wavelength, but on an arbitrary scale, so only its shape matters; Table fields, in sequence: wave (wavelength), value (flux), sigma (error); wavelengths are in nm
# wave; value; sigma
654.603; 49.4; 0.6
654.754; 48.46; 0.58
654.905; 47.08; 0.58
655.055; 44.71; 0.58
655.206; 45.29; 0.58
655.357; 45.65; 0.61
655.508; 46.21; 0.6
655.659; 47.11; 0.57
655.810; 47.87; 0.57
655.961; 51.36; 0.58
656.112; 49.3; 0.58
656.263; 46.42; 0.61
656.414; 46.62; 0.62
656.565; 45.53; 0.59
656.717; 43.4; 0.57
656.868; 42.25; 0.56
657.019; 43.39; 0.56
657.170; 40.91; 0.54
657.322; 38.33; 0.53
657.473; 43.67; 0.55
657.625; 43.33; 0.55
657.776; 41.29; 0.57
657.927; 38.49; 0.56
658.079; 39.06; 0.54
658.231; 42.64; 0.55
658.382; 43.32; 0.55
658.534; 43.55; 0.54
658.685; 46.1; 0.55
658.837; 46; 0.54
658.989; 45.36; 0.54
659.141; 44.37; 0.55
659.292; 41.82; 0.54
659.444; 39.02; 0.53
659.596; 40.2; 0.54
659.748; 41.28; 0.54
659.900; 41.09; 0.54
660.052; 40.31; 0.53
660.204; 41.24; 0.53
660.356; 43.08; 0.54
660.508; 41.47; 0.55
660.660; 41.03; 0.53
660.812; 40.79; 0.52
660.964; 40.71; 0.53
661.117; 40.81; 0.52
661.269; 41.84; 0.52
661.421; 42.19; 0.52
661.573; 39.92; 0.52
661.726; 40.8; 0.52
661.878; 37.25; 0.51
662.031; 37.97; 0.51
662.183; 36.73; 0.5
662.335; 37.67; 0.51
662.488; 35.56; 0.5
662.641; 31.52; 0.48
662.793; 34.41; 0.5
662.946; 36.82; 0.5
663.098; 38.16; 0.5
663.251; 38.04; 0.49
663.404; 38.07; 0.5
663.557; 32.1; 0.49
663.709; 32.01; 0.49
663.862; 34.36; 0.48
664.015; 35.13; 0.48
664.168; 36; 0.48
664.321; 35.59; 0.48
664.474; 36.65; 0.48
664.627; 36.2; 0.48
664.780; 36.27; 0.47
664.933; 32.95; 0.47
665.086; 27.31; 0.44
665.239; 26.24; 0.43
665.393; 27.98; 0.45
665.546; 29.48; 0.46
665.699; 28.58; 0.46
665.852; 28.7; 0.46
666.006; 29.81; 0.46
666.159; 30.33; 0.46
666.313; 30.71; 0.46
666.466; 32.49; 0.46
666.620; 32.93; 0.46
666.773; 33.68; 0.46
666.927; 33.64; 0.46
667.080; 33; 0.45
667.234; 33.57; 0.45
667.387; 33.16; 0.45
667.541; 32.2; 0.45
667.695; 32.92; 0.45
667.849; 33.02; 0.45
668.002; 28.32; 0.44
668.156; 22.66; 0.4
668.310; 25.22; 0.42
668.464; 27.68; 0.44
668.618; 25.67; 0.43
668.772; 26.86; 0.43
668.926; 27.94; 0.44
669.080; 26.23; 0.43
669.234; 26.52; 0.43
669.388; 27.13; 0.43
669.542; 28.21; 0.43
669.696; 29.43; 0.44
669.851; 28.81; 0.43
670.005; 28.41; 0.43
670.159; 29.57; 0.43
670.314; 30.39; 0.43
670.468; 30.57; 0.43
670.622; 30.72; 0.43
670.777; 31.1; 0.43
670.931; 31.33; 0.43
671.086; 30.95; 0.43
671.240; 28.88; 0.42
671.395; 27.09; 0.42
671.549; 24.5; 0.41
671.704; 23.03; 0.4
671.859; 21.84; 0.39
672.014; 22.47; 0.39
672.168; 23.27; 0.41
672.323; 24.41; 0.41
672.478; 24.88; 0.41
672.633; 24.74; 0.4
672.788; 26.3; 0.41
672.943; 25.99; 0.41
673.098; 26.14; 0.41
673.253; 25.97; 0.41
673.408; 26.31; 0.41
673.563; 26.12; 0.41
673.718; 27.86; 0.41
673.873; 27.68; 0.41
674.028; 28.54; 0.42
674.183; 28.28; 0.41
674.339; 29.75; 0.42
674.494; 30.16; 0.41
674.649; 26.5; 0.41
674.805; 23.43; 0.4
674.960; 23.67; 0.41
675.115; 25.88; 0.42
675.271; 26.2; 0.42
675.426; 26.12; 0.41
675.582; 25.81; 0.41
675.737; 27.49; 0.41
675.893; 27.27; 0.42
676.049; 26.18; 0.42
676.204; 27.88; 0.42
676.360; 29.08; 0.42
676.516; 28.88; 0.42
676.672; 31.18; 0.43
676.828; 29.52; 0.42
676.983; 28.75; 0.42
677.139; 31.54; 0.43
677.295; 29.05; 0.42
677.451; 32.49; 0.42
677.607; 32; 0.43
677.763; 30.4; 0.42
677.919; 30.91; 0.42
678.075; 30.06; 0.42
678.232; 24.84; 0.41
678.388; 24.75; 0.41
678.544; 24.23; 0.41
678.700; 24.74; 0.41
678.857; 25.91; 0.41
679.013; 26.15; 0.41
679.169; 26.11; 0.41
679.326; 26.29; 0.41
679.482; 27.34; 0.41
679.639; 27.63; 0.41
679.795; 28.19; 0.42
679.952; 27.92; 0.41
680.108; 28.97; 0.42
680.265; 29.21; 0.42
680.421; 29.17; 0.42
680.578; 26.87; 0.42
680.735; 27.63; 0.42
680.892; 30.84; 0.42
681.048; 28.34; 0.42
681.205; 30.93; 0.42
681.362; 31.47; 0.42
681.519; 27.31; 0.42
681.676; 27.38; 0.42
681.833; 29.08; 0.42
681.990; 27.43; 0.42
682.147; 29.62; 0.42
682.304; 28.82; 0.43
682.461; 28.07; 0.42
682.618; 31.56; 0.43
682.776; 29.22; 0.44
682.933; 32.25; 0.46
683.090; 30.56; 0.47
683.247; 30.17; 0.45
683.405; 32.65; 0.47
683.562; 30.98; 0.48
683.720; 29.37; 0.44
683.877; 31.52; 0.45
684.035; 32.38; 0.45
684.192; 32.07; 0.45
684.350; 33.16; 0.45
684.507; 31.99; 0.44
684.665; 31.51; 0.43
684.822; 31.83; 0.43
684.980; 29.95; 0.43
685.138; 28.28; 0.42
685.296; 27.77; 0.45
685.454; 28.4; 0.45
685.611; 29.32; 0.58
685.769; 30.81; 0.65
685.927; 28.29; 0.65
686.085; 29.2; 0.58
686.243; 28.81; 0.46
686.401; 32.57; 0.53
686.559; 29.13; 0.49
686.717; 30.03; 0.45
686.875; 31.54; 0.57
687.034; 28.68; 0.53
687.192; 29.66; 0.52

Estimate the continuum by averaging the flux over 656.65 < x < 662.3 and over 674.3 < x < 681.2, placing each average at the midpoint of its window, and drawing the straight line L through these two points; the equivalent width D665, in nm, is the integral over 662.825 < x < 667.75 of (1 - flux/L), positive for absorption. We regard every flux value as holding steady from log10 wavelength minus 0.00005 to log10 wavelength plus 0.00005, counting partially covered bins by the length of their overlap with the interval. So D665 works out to 0.55 nm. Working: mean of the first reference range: 41.5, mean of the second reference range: 27.9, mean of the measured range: 33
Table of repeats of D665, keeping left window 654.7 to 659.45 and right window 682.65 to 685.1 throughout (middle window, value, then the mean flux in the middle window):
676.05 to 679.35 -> 0.58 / 28.3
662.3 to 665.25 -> 0.46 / 34.7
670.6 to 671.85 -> 0.32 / 28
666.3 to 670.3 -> 0.96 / 29.6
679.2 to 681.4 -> 0.30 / 28.5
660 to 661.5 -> 0.04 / 41.4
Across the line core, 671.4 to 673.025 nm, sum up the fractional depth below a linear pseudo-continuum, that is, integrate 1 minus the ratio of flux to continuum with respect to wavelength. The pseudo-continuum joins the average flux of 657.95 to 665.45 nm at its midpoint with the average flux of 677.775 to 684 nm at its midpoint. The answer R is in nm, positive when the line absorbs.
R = 0.43 nm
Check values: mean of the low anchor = 38.4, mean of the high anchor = 28.6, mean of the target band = 24.3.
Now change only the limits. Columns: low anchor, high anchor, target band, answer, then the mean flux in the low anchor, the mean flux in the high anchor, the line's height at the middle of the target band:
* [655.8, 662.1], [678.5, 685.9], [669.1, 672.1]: 0.66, 42.5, 29.2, 35.8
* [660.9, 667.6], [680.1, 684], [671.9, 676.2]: 0.76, 34.5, 29.6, 31.8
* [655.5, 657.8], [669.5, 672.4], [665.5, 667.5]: 0.08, 44.8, 27.6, 33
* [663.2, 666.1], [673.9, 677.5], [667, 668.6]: 0.07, 32.6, 27.9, 31.3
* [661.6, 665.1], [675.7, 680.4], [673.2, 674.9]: 0.16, 35.8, 28.2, 30.2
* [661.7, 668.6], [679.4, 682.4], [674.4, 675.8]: 0.19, 32.8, 28.6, 30.2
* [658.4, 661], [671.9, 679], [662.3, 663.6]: 0.11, 42.3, 27.2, 39.1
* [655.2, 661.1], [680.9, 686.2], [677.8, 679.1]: 0.24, 43.2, 30.1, 32.7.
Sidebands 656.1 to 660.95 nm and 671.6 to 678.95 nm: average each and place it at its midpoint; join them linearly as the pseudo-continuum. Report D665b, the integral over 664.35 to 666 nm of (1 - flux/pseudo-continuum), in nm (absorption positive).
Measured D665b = 0.239 nm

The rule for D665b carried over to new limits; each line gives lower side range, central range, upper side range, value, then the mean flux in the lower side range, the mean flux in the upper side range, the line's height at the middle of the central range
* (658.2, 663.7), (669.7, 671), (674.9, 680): 0.11 nm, 40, 27.7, 33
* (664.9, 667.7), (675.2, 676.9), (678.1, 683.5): 0.08 nm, 31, 28.3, 29.2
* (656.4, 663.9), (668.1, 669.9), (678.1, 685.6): 0.44 nm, 40.3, 29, 35.7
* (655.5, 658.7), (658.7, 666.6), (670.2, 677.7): 0.39 nm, 44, 27.5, 38.6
